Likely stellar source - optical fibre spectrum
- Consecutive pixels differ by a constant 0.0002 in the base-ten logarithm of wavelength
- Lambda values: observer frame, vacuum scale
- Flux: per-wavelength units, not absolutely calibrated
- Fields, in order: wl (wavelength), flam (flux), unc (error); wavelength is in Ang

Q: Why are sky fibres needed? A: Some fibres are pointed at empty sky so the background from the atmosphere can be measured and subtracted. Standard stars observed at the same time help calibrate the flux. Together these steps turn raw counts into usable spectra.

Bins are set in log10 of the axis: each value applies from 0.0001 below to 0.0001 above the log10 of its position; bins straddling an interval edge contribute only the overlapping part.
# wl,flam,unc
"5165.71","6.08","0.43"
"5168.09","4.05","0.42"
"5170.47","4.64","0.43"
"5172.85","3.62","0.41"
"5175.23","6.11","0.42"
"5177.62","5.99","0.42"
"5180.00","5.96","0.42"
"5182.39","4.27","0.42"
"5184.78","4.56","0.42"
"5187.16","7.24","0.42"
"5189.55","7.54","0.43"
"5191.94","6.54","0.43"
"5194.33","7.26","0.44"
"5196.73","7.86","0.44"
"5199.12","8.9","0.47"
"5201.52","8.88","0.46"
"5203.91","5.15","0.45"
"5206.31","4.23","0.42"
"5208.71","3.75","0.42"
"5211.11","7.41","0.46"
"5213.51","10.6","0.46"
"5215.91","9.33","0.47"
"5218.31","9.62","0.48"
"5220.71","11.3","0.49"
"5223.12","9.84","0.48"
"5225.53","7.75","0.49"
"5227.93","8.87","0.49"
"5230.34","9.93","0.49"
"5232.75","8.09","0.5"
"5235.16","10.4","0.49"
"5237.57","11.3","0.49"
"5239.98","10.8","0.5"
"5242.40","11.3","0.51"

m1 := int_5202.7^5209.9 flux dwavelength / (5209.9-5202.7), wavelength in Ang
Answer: 4.39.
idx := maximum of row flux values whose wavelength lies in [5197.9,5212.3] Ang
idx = 8.9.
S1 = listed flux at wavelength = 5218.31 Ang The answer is 9.62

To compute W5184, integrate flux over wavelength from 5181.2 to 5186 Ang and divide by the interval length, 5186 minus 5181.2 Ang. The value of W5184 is 4.44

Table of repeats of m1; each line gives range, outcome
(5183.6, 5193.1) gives 6.48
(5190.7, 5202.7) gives 7.88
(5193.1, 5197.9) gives 7.54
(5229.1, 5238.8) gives 9.93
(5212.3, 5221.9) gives 10.2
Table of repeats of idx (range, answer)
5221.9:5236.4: 10.4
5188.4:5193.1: 7.54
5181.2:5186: 4.56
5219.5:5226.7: 11.3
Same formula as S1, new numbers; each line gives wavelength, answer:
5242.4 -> 11.3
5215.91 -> 9.33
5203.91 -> 5.15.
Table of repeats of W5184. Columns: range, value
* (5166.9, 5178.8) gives 4.88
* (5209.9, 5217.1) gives 9.11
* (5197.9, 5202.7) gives 8.88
